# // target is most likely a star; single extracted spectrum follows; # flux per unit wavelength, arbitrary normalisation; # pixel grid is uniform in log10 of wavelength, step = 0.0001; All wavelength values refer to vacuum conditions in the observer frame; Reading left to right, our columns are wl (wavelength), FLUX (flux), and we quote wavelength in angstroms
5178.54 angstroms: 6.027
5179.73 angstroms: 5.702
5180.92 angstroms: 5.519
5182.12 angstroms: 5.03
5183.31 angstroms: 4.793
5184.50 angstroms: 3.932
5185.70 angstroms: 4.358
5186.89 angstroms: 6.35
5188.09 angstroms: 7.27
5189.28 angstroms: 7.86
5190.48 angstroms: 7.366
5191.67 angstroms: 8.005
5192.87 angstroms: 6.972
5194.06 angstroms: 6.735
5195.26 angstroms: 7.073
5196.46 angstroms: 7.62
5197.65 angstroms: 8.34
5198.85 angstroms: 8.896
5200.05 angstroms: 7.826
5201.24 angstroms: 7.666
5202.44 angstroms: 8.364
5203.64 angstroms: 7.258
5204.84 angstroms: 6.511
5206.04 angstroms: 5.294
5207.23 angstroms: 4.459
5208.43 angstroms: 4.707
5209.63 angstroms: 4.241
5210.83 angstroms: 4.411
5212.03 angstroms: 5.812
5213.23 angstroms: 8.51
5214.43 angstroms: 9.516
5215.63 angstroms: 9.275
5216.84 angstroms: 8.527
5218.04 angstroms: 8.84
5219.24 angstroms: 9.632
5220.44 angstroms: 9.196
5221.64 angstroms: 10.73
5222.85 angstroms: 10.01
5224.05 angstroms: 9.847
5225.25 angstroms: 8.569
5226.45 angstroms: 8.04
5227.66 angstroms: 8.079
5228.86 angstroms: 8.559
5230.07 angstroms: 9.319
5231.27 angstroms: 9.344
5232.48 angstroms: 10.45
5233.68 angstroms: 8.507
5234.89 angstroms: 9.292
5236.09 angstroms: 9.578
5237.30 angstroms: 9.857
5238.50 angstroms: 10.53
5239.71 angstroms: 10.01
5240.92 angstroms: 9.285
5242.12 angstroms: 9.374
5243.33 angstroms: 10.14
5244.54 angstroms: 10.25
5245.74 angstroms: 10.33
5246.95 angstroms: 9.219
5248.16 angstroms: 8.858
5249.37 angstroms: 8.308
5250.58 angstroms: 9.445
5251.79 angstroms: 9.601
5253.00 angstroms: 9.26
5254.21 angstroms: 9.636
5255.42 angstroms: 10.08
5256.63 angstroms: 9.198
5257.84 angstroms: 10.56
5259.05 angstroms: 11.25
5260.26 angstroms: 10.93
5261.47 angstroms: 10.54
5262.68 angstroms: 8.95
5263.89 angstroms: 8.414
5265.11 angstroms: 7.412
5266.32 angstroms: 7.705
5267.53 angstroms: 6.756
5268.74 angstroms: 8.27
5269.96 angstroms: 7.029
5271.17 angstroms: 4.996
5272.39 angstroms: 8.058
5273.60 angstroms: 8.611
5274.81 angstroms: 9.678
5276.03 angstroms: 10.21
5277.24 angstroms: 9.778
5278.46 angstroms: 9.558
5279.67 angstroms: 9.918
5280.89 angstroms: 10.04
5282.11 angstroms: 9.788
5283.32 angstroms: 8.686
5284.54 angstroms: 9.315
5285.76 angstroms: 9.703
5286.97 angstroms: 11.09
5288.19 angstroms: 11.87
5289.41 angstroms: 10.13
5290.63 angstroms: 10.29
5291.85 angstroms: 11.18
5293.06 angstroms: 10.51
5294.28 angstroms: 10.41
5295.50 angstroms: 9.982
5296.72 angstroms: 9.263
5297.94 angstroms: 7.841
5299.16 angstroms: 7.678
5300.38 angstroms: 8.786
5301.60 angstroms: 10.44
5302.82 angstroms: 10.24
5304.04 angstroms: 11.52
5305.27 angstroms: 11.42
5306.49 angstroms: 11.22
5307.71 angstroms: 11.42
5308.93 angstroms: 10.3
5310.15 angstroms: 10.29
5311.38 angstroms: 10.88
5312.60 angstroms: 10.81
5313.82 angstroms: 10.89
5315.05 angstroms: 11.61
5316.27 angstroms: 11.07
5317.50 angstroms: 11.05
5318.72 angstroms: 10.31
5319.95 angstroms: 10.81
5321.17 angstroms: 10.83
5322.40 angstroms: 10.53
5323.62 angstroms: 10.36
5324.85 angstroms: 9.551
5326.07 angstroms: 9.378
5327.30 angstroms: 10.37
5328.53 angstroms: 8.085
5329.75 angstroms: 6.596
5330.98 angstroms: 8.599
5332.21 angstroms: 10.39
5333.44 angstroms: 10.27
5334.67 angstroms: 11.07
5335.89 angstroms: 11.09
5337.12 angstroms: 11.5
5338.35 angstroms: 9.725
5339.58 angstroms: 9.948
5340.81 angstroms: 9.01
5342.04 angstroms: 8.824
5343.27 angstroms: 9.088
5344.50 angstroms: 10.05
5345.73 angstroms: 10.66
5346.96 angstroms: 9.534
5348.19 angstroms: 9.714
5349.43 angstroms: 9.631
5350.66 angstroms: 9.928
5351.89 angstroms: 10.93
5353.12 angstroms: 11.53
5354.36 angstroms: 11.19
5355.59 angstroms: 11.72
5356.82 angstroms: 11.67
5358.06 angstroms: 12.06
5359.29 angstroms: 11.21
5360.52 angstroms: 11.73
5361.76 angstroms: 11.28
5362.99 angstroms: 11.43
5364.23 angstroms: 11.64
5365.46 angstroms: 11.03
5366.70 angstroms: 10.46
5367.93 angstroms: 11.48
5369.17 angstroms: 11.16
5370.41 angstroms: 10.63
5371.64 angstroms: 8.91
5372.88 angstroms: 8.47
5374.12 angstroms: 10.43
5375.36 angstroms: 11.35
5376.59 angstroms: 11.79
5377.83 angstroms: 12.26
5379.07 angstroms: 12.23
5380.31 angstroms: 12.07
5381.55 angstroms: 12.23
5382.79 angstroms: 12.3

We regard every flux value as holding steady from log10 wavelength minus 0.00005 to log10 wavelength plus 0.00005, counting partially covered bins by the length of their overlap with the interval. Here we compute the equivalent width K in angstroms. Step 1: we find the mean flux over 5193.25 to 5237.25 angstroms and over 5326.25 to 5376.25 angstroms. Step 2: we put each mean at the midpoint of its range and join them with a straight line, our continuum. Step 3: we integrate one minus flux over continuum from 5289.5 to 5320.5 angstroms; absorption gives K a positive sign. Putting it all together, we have -2.7 angstroms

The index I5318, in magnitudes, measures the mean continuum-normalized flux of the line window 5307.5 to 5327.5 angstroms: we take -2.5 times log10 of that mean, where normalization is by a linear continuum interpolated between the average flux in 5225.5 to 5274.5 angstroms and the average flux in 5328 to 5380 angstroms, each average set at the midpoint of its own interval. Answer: -0.06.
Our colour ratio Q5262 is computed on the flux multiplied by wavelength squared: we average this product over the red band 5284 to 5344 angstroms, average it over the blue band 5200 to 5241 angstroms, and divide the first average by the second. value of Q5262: 1.3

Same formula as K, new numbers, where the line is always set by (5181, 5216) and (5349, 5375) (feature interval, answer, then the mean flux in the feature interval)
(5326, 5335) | 0.7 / 9.28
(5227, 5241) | -3.3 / 9.39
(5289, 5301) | -0.6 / 9.6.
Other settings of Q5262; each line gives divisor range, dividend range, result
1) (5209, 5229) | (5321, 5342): 1.23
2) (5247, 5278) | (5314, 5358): 1.17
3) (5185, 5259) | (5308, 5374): 1.29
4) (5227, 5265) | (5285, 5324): 1.12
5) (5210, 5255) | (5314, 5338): 1.16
